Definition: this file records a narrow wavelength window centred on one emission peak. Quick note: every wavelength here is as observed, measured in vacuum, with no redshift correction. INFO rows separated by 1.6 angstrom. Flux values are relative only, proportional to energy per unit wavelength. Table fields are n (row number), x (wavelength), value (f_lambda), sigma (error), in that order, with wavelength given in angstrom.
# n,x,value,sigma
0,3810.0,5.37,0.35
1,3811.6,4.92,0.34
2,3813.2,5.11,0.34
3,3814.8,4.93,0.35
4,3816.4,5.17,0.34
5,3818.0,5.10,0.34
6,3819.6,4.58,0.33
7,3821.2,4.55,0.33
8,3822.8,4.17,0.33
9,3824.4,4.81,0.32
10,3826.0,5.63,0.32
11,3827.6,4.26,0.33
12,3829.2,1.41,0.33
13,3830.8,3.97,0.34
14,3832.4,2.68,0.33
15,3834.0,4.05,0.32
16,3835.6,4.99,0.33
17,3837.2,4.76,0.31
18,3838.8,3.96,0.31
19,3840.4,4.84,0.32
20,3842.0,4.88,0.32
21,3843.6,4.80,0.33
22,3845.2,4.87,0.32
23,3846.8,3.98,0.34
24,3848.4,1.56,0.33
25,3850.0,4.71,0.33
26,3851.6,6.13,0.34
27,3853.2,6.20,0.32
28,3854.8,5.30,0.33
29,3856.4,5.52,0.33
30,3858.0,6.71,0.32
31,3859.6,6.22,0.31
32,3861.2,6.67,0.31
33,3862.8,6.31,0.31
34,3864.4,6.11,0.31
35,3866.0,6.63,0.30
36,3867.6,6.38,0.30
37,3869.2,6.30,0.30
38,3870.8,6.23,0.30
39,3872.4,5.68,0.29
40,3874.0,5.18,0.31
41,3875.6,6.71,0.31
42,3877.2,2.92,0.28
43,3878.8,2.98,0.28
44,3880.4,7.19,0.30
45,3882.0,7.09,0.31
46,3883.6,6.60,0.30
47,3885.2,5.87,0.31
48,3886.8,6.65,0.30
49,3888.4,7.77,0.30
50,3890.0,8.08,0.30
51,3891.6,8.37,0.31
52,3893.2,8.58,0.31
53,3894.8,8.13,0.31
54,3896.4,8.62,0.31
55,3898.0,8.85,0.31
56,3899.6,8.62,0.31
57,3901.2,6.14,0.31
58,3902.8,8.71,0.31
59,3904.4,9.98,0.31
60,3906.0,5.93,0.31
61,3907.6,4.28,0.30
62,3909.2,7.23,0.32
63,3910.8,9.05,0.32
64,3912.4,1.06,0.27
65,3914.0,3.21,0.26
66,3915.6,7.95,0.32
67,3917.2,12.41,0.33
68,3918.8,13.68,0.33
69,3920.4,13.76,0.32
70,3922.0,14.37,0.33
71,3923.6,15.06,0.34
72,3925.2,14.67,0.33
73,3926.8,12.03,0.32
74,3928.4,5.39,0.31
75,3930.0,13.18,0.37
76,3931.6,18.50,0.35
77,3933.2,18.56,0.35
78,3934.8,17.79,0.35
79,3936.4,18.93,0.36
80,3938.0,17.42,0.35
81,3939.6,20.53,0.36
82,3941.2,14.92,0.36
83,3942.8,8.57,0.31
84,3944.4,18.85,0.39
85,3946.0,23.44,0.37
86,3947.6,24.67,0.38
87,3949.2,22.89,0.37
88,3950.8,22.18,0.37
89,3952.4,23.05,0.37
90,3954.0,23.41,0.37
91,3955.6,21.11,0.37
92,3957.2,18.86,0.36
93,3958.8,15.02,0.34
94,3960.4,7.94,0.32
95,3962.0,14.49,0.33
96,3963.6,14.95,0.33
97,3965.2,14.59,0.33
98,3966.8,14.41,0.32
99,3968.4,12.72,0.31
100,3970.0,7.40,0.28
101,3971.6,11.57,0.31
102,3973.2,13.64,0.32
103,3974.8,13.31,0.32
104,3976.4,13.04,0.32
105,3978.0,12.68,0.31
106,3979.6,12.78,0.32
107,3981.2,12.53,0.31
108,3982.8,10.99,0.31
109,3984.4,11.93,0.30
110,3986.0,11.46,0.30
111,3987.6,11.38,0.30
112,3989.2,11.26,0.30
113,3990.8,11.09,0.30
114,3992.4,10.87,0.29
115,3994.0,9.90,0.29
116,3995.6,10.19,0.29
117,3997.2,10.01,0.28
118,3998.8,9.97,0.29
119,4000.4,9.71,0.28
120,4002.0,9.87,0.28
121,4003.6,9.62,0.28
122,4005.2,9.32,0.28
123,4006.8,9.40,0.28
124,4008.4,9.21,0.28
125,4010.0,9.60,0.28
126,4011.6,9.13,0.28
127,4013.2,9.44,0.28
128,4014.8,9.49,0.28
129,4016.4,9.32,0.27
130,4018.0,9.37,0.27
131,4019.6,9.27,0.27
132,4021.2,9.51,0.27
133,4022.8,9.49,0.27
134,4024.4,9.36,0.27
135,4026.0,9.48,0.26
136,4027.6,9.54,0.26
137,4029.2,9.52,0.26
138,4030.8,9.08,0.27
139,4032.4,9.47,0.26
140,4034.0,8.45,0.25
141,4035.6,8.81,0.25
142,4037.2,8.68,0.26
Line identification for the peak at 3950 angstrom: Lyman alpha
